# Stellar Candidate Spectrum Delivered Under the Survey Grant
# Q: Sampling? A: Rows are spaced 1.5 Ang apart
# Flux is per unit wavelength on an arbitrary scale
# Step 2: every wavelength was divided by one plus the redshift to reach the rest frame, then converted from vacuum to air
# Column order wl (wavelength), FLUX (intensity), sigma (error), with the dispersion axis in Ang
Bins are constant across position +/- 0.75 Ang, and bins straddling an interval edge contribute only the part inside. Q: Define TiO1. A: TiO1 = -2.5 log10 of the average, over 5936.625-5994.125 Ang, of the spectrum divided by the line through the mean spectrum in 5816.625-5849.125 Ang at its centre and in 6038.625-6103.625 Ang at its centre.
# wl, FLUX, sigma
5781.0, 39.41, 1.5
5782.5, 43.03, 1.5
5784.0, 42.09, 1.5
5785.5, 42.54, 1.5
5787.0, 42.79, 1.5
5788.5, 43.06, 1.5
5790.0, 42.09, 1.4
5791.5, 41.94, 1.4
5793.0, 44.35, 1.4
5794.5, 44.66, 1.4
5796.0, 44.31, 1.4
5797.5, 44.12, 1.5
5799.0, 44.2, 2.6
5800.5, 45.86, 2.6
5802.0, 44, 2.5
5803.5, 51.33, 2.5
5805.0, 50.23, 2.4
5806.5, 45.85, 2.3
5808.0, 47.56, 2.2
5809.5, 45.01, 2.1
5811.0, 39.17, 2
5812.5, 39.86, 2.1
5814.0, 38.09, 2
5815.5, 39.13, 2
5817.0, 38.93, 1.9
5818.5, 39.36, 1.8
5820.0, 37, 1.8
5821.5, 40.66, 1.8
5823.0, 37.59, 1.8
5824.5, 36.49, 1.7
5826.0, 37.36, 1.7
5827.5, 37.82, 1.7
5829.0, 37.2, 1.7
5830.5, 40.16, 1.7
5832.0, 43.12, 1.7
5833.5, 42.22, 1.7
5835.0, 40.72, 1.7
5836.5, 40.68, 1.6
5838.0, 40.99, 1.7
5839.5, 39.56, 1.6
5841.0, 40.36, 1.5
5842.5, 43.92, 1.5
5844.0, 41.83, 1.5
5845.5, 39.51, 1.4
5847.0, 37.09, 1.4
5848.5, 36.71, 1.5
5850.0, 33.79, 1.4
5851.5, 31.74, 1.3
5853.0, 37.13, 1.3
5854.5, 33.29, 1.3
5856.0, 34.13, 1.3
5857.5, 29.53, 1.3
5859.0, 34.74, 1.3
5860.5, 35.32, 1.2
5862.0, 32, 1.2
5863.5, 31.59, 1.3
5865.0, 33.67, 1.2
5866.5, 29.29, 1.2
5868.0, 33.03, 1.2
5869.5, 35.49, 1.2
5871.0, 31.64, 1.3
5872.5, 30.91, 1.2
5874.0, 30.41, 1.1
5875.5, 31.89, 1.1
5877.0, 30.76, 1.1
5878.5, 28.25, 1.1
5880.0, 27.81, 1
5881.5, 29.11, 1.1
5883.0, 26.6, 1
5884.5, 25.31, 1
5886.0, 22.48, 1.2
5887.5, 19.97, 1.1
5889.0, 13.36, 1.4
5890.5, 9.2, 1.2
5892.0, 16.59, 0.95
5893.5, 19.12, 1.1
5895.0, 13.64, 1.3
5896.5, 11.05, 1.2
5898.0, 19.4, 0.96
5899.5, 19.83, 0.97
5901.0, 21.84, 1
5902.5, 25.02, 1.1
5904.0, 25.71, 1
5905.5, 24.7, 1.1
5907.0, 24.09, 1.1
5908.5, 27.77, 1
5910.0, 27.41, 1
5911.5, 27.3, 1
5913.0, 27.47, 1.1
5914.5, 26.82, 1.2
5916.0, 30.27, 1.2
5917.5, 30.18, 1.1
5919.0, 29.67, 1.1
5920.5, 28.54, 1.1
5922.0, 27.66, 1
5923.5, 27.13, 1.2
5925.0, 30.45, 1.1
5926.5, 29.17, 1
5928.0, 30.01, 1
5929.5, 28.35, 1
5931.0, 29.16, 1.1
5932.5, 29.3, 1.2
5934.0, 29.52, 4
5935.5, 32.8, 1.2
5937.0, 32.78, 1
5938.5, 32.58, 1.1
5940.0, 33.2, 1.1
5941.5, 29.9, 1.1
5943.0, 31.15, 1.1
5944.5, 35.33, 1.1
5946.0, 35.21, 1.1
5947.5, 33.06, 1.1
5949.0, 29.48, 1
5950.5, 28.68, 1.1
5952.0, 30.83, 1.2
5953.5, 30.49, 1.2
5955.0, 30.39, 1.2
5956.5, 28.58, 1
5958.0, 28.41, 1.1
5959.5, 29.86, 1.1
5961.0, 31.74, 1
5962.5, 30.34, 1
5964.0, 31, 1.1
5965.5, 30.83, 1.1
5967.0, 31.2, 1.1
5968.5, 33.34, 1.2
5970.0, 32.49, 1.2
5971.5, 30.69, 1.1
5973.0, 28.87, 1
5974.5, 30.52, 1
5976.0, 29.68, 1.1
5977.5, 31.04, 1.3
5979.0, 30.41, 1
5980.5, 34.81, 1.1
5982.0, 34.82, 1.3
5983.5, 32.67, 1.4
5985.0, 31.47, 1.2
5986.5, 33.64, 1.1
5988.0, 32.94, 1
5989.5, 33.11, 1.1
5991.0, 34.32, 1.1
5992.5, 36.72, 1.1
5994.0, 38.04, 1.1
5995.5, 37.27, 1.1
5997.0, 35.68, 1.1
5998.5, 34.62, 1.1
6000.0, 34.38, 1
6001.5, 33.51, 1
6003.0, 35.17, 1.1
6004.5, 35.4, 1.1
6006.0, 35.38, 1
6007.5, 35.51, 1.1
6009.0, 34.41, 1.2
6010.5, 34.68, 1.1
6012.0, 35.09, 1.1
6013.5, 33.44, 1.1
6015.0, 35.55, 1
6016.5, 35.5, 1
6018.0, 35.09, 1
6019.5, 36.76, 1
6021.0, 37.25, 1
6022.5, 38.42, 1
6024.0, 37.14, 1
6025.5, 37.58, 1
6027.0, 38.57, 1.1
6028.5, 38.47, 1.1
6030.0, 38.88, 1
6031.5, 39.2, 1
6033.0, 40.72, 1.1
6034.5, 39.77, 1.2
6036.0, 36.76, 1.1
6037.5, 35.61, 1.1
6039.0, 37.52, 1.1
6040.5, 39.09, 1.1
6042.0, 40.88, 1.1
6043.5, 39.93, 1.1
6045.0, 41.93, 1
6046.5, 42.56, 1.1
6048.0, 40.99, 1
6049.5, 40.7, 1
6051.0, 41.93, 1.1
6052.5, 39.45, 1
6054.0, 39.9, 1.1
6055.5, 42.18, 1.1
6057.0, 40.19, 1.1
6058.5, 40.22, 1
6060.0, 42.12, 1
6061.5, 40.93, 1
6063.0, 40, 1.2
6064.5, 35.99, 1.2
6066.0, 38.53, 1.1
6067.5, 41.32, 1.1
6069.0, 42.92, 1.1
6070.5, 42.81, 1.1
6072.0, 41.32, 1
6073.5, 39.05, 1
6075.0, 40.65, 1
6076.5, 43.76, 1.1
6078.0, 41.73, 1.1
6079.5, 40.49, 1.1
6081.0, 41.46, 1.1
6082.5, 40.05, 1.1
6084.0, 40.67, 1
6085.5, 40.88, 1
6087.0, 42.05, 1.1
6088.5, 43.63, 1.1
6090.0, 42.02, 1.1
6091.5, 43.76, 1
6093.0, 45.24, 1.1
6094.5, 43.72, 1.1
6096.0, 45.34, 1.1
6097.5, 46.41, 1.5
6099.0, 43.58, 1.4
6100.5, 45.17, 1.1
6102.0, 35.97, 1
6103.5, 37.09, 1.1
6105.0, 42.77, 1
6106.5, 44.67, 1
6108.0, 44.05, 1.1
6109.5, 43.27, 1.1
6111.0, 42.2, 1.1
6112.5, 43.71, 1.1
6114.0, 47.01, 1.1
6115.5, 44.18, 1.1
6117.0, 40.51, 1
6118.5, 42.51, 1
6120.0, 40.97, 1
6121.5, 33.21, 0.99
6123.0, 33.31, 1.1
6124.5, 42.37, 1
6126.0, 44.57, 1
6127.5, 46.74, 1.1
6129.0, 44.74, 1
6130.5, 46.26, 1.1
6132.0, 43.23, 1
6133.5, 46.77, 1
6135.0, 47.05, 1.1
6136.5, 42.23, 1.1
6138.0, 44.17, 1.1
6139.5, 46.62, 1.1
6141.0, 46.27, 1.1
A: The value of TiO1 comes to 0.26 mag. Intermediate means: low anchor 39.5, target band 31.8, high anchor 41.3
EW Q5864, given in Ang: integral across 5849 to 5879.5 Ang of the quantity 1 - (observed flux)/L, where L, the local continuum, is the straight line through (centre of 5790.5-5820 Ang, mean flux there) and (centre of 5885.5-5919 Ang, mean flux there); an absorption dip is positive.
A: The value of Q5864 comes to -2.0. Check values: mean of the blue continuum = 43.4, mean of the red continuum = 22.1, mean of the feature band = 32.4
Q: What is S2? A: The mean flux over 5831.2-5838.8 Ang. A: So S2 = 41.5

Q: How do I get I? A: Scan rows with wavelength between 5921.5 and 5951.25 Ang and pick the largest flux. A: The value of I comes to 35.33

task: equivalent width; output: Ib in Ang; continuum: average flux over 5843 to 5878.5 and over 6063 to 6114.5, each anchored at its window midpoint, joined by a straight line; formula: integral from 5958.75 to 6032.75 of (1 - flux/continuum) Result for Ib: 8.5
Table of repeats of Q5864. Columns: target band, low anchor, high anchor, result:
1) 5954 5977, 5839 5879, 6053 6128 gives 4.39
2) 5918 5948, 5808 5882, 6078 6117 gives 6.12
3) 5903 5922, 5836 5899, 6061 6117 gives 2.92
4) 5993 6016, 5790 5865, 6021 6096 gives 2.91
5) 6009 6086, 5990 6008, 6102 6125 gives -2.74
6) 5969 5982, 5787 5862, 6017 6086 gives 2.81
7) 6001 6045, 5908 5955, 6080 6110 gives 0.05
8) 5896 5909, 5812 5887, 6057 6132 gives 5.12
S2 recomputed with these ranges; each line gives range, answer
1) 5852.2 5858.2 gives 33.5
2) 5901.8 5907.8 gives 24.9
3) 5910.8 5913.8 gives 27.4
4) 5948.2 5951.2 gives 29.2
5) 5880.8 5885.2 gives 27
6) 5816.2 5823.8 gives 38.7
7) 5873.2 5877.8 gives 31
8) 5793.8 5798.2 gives 44.4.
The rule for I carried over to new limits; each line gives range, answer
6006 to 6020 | 36.76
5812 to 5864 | 43.92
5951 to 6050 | 42.56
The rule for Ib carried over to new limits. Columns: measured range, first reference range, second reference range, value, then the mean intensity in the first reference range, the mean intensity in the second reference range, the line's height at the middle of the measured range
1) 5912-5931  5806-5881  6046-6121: 4.75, 36.8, 41.8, 38.4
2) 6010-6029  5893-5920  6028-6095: -0.11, 24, 40.7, 36.2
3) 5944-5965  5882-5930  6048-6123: -1.63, 23.9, 41.6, 28.7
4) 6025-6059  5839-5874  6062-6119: 0.77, 34.9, 42.1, 40.6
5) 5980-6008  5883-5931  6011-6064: -0.68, 24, 38.8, 33.9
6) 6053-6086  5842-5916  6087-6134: -0.45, 28.1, 42.8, 40.2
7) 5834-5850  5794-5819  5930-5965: 0.24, 43.7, 31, 40.5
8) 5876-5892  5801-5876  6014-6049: 6.30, 38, 38.4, 38.1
